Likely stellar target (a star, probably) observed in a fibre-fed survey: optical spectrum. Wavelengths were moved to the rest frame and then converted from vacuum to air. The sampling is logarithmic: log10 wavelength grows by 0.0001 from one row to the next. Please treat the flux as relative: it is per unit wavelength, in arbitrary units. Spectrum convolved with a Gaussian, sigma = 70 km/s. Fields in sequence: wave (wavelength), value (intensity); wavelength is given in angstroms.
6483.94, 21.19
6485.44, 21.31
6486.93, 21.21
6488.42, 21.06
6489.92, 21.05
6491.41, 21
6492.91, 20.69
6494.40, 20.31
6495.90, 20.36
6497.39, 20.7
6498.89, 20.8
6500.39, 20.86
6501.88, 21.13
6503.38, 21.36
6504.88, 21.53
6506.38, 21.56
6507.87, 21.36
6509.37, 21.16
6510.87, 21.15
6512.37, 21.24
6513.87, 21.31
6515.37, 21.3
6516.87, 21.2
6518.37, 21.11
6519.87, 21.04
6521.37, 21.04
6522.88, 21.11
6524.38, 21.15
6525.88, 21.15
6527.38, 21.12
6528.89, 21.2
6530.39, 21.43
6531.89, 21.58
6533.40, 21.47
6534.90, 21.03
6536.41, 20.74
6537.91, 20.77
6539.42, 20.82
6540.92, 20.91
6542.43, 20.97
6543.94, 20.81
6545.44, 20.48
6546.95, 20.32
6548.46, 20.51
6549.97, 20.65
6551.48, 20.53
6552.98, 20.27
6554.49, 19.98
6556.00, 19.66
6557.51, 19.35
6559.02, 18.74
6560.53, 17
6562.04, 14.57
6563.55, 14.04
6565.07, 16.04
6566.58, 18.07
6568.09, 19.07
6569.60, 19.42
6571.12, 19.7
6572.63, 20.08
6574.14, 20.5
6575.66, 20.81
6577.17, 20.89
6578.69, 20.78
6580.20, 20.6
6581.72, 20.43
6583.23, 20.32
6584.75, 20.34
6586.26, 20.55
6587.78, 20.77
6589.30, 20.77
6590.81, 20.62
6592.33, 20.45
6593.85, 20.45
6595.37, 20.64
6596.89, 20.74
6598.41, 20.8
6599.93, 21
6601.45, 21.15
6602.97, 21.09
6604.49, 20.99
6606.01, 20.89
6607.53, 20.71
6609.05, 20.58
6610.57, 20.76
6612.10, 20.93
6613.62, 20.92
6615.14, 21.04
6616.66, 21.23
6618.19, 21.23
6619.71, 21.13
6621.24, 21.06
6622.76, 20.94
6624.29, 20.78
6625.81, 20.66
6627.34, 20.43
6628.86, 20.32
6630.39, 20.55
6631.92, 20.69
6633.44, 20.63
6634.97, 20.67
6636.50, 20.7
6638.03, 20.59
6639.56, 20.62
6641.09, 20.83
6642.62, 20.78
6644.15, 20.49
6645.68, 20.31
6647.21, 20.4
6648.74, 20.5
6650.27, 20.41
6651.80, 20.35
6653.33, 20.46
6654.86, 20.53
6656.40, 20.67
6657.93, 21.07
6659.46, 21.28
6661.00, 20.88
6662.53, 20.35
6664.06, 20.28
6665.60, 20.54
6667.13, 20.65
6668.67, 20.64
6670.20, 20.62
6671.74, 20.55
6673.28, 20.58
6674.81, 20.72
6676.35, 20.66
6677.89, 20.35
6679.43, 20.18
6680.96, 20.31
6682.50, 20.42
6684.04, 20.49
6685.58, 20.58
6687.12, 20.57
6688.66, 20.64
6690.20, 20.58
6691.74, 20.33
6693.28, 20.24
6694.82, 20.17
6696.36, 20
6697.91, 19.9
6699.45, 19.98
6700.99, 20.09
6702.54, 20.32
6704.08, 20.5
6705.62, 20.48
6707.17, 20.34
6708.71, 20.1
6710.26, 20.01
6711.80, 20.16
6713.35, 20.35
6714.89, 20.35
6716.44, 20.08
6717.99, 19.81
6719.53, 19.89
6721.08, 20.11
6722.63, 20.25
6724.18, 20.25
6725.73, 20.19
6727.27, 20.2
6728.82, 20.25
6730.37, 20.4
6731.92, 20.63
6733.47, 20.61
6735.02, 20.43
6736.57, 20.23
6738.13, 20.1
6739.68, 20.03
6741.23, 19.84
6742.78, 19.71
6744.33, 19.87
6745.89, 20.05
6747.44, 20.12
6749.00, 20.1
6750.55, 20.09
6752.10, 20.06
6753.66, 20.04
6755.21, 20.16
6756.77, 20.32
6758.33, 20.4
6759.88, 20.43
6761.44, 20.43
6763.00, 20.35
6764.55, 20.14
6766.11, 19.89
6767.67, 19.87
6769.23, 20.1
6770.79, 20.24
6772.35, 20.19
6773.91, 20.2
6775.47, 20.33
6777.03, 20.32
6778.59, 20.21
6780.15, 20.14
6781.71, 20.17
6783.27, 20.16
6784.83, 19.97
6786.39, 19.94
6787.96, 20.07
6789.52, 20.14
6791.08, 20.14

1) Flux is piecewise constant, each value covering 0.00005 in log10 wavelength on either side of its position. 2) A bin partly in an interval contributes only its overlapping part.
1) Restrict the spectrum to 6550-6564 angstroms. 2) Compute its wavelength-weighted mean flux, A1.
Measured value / 18.5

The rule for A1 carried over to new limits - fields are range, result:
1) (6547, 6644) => 20.2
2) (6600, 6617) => 20.9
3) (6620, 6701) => 20.5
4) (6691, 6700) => 20.1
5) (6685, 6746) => 20.2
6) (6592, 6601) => 20.7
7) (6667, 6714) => 20.4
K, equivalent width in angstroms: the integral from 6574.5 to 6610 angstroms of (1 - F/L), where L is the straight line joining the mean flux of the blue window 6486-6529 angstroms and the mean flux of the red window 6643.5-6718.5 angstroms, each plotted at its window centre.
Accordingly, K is 0.1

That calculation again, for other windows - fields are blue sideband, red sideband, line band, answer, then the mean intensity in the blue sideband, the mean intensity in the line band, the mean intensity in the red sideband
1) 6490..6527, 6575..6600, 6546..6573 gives 2.6 angstroms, 21.1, 18.8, 20.6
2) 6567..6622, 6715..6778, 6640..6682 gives -0.3 angstroms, 20.6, 20.6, 20.2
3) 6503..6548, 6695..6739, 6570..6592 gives 0.4 angstroms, 21.1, 20.5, 20.2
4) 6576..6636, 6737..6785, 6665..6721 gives 0.2 angstroms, 20.8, 20.3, 20.1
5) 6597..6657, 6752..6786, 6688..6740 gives 0.4 angstroms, 20.7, 20.2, 20.2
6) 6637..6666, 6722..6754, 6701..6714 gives 0.0 angstroms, 20.6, 20.3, 20.2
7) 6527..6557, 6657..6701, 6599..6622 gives -0.4 angstroms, 20.7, 21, 20.5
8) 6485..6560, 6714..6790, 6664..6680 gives -0.1 angstroms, 20.9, 20.5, 20.2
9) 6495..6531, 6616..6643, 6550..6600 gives 3.1 angstroms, 21.1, 19.6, 20.8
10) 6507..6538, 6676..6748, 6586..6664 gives -0.2 angstroms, 21.2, 20.7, 20.2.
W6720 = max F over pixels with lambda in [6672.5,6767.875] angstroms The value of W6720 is 20.72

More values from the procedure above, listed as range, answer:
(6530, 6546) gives 21.58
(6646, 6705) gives 21.28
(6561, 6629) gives 21.23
